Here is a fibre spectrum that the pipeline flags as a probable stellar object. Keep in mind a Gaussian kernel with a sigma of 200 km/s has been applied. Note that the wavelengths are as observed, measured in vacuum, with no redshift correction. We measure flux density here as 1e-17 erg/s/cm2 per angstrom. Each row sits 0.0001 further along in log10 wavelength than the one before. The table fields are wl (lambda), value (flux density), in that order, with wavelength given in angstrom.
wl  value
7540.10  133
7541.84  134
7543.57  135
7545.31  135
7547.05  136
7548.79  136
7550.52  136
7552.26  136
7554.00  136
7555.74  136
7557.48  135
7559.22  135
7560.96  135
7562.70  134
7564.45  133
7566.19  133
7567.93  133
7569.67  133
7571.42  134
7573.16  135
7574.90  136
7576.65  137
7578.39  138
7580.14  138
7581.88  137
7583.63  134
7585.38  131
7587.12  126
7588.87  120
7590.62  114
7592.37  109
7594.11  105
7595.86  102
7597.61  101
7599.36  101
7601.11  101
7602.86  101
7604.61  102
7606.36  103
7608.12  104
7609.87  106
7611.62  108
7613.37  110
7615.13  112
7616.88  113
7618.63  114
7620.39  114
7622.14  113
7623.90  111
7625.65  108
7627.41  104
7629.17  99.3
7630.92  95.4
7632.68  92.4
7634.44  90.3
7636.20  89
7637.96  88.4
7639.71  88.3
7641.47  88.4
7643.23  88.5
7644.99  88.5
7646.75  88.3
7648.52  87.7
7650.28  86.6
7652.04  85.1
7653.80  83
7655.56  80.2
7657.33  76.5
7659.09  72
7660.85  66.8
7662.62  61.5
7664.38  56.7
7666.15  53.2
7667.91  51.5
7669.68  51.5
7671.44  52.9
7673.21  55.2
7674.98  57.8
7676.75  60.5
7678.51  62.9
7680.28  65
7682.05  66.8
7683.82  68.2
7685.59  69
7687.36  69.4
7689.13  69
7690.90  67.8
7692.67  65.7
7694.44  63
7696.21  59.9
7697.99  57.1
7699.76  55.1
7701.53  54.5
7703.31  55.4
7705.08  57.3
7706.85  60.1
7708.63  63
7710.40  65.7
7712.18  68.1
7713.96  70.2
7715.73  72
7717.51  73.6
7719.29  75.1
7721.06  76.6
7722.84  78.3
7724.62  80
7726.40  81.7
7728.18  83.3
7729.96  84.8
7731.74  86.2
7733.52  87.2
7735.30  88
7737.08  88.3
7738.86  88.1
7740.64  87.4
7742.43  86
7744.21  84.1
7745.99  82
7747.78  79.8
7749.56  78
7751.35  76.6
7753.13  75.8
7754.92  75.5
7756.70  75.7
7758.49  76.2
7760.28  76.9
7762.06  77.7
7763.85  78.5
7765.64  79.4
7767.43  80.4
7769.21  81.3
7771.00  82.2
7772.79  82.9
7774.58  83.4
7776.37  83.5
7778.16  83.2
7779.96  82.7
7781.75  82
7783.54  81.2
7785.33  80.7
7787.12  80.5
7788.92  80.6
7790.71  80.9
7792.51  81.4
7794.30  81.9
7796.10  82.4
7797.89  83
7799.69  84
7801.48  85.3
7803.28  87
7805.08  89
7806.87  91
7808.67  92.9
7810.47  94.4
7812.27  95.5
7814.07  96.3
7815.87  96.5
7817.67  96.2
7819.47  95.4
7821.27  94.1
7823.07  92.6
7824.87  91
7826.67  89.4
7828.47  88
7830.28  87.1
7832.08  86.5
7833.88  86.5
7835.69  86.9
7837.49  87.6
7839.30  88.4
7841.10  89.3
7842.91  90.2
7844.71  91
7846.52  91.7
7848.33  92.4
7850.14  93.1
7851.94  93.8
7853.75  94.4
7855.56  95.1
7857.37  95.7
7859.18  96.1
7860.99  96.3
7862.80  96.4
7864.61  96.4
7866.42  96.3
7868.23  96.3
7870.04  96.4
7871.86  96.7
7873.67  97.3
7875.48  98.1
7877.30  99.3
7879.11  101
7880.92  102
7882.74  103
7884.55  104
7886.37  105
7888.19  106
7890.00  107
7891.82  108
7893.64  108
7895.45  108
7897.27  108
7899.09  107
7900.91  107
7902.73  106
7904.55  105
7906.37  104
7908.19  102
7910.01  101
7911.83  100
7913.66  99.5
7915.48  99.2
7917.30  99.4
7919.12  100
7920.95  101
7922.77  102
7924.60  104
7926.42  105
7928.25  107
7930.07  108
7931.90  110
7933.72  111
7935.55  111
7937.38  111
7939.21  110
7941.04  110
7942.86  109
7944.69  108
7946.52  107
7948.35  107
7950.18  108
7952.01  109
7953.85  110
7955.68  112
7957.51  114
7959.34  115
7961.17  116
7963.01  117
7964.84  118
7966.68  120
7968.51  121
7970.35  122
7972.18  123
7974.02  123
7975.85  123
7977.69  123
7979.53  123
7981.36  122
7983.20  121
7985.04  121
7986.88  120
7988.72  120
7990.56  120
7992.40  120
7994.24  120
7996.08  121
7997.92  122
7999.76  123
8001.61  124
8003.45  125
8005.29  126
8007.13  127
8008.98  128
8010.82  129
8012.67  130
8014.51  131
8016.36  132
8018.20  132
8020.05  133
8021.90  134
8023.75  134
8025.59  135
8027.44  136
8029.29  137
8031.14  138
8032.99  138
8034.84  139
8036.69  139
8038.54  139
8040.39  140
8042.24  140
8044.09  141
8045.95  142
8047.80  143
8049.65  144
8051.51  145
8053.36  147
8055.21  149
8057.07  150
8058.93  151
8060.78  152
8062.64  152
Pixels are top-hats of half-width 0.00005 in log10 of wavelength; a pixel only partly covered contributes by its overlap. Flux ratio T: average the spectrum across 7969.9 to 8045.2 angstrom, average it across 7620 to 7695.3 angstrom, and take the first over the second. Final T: 1.66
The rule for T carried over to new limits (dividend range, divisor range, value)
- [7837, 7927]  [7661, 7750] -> 1.43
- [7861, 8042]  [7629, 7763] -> 1.55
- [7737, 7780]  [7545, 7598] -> 0.62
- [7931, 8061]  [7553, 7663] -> 1.16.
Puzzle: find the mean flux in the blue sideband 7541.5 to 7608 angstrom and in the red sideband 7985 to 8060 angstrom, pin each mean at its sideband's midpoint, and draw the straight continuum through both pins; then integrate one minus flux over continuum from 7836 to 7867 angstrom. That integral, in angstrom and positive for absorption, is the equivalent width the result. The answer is 8.9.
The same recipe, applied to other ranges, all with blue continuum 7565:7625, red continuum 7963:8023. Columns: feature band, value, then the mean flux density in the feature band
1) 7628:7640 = 2.7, 92.4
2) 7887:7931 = 6.7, 104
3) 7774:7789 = 4.8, 82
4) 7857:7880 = 4.7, 97.1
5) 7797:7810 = 3.6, 87.7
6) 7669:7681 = 6.2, 58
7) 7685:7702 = 8.0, 63.2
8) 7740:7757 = 5.7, 80.1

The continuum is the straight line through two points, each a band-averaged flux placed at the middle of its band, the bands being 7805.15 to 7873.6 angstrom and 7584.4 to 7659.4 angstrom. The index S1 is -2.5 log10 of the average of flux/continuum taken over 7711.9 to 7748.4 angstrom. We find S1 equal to 0.19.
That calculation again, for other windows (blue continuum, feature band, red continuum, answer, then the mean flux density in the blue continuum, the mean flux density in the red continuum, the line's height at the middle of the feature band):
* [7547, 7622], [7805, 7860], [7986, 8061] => 0.37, 122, 134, 129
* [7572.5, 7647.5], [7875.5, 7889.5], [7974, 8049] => 0.20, 109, 130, 123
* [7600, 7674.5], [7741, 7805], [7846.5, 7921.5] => 0.17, 88.9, 100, 95.2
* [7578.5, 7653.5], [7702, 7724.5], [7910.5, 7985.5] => 0.49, 105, 112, 107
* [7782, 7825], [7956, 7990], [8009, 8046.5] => 0.04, 87.9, 136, 124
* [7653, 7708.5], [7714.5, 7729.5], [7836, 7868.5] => -0.11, 62.7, 93.2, 70.1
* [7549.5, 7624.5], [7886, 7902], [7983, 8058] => 0.20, 122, 133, 129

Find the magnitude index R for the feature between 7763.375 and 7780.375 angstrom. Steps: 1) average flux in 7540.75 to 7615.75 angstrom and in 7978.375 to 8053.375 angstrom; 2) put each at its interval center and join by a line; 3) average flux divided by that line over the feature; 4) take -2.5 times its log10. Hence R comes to 0.48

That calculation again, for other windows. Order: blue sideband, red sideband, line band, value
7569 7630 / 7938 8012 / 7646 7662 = 0.401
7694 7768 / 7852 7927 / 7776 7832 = -0.005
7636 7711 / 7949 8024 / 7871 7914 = 0.025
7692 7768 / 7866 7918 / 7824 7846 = 0.050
